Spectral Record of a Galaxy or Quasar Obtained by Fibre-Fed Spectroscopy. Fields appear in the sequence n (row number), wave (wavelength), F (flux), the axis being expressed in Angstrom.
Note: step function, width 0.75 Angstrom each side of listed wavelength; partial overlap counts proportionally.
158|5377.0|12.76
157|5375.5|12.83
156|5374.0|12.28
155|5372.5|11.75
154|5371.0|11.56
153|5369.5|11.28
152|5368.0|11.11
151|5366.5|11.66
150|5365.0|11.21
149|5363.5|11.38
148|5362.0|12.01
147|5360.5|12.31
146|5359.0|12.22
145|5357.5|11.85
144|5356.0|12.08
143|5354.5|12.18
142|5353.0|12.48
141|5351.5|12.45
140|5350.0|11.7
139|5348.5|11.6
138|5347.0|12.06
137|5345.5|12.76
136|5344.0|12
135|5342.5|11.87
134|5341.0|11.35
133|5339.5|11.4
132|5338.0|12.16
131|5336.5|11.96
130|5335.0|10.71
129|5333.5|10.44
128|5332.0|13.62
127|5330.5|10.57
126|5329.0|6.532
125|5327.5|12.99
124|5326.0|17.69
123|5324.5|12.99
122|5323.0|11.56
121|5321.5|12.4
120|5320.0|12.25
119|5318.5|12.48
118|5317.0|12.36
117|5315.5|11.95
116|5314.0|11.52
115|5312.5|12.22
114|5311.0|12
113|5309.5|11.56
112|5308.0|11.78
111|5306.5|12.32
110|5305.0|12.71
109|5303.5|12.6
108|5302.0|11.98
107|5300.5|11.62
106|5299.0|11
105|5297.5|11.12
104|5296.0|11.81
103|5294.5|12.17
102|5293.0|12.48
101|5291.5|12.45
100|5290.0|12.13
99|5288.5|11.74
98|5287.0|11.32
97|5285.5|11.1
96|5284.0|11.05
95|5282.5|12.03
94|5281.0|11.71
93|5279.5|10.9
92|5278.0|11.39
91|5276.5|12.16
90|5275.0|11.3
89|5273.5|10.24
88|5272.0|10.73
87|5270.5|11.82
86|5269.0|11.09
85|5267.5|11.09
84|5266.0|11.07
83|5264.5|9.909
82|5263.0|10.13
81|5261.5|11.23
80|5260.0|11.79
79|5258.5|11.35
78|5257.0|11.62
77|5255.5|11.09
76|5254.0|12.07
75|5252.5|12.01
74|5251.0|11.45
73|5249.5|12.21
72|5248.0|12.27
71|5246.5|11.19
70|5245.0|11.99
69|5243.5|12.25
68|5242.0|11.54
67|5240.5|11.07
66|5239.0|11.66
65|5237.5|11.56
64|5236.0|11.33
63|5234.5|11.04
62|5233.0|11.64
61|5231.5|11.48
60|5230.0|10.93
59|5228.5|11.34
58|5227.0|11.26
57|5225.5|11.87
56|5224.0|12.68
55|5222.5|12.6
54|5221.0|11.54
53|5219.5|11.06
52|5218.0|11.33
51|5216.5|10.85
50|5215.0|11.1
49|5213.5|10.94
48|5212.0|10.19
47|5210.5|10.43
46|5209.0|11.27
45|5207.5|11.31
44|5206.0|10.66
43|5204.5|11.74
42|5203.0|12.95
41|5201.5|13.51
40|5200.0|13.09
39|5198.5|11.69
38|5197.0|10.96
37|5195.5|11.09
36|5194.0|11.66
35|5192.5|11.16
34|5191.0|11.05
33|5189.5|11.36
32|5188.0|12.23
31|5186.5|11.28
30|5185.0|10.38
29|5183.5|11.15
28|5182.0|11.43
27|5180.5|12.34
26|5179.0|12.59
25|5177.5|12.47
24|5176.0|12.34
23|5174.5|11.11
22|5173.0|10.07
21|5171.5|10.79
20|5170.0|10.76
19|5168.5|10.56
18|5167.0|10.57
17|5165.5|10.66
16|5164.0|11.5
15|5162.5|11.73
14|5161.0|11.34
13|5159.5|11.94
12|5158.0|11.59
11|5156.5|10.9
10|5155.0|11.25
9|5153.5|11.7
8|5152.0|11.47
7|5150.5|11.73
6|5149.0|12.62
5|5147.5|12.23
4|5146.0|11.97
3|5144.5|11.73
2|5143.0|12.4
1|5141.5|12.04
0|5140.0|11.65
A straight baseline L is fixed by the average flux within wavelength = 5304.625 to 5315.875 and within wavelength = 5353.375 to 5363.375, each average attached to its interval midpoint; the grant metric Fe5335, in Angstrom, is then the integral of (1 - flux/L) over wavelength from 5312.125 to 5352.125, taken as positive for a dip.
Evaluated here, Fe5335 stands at 0.2 Angstrom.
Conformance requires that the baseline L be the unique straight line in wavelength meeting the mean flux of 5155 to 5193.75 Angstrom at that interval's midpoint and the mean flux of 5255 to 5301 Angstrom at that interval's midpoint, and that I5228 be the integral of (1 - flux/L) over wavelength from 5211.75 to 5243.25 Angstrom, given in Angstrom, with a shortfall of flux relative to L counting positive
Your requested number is -0.2 Angstrom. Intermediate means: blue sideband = 11.3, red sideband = 11.4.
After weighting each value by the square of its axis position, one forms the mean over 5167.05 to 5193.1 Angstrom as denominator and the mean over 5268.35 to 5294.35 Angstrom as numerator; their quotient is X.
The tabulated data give 1.06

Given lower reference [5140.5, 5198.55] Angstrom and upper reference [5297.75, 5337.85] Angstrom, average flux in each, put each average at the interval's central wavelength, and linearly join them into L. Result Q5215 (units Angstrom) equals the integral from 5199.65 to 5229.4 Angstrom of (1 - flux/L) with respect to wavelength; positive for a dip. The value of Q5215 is 0.2 Angstrom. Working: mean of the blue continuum 11.5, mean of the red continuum 12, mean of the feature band 11.6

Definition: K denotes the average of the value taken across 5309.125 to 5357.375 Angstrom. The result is 12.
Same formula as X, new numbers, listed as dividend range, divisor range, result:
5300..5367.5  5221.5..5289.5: 1.08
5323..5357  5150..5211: 1.11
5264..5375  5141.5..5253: 1.07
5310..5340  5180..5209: 1.08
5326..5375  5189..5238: 1.08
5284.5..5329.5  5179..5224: 1.09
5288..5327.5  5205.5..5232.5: 1.13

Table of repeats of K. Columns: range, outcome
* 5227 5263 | 11.5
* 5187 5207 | 11.8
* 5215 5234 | 11.5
